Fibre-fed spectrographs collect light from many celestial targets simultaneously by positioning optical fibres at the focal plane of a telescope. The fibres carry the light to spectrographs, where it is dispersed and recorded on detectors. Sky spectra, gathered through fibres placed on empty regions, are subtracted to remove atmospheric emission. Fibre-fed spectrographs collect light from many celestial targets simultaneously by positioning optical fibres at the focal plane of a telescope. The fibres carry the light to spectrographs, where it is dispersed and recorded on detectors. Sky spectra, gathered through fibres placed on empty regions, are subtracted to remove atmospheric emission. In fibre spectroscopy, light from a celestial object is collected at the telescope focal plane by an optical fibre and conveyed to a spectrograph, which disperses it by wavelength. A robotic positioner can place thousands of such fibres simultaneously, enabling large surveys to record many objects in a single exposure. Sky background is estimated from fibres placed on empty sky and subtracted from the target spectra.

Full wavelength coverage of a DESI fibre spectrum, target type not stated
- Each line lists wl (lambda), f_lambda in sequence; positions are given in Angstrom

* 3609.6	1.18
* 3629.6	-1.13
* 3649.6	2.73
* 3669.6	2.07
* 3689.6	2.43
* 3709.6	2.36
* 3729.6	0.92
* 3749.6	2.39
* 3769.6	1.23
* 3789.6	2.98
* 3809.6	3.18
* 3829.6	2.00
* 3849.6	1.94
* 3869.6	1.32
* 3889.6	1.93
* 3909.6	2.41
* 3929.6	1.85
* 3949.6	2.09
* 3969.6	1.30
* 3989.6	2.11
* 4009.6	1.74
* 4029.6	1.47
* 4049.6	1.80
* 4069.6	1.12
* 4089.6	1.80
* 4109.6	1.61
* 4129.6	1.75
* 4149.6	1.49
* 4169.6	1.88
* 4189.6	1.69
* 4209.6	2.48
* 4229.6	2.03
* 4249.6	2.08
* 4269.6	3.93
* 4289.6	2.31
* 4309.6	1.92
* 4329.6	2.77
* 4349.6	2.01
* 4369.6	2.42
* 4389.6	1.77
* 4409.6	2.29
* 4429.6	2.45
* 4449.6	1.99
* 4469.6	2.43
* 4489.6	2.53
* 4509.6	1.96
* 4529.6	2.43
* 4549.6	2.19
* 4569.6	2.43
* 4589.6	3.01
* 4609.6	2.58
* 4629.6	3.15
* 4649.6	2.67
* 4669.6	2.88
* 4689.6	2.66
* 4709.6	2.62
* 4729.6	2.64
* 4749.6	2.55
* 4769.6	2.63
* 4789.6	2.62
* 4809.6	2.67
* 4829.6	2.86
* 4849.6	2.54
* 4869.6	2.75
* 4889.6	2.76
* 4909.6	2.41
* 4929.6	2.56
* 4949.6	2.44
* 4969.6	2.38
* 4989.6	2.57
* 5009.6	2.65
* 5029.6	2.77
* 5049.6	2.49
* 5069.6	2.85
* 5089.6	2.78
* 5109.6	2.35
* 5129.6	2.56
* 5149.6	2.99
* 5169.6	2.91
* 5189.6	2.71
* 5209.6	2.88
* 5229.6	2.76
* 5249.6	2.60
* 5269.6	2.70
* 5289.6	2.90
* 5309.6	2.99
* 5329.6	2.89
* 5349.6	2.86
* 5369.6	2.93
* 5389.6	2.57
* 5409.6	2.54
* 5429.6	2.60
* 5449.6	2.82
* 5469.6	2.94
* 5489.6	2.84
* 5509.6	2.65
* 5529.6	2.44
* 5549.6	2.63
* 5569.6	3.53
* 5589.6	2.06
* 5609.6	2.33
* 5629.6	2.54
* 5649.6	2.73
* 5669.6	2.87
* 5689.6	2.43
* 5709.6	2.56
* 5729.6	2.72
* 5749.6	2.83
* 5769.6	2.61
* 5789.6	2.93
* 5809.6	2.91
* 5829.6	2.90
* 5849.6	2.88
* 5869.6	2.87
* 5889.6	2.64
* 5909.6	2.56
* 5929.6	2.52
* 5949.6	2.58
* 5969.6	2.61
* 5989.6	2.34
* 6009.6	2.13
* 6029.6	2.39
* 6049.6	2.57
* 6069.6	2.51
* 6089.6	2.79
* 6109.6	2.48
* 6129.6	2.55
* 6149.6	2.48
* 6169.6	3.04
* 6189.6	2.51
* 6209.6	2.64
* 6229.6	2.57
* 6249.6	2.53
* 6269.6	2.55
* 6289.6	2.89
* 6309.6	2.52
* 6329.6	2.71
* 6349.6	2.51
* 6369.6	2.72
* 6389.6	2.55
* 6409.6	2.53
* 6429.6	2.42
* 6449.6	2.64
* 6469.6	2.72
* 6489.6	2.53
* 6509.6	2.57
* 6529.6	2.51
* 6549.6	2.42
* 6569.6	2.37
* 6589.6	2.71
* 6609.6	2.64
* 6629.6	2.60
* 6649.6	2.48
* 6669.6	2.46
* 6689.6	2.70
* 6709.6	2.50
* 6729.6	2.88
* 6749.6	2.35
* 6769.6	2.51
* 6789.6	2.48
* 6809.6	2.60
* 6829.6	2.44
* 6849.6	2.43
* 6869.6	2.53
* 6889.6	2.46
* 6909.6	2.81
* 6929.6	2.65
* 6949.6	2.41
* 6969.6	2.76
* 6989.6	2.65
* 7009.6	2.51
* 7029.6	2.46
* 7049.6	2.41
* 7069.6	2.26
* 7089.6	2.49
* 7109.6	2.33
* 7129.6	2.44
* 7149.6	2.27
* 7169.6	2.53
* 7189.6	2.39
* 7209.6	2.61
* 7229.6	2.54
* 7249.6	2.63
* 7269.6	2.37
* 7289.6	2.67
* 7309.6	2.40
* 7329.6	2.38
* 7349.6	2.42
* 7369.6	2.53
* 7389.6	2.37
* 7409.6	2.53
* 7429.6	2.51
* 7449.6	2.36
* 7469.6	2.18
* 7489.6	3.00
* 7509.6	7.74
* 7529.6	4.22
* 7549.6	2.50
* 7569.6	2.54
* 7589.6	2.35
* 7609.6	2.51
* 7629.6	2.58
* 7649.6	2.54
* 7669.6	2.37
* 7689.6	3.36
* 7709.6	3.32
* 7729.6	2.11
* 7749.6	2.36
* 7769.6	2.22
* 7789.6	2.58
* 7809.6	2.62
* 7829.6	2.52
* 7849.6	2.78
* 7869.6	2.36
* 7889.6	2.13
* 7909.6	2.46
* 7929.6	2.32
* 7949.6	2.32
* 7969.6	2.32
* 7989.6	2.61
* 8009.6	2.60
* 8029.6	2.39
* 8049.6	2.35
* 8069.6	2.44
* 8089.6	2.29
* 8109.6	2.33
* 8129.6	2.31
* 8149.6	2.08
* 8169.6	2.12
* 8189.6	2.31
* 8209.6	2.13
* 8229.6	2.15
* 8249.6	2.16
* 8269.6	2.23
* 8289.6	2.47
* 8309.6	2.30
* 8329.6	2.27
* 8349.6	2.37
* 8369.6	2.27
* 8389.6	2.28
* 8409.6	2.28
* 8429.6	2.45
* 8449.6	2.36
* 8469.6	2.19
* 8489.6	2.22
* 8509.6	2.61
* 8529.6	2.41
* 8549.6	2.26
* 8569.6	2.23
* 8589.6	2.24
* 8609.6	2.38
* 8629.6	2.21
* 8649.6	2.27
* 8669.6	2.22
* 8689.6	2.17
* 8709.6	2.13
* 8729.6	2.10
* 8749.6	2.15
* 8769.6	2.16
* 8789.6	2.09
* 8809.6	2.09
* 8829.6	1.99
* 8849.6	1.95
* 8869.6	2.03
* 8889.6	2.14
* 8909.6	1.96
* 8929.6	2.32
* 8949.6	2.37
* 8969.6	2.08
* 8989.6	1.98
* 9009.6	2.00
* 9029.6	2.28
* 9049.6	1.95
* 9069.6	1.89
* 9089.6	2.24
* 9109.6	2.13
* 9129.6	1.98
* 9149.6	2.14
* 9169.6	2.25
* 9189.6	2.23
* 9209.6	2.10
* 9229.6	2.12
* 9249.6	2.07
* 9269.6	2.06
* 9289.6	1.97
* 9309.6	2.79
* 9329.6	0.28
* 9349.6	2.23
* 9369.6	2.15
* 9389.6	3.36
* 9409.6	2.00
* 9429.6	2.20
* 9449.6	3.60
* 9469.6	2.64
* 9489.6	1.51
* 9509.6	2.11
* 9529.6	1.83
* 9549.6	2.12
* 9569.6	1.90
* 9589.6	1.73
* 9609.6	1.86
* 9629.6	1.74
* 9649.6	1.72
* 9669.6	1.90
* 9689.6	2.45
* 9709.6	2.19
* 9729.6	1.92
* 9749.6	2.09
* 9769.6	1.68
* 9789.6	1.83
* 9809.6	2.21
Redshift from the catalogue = 0.14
